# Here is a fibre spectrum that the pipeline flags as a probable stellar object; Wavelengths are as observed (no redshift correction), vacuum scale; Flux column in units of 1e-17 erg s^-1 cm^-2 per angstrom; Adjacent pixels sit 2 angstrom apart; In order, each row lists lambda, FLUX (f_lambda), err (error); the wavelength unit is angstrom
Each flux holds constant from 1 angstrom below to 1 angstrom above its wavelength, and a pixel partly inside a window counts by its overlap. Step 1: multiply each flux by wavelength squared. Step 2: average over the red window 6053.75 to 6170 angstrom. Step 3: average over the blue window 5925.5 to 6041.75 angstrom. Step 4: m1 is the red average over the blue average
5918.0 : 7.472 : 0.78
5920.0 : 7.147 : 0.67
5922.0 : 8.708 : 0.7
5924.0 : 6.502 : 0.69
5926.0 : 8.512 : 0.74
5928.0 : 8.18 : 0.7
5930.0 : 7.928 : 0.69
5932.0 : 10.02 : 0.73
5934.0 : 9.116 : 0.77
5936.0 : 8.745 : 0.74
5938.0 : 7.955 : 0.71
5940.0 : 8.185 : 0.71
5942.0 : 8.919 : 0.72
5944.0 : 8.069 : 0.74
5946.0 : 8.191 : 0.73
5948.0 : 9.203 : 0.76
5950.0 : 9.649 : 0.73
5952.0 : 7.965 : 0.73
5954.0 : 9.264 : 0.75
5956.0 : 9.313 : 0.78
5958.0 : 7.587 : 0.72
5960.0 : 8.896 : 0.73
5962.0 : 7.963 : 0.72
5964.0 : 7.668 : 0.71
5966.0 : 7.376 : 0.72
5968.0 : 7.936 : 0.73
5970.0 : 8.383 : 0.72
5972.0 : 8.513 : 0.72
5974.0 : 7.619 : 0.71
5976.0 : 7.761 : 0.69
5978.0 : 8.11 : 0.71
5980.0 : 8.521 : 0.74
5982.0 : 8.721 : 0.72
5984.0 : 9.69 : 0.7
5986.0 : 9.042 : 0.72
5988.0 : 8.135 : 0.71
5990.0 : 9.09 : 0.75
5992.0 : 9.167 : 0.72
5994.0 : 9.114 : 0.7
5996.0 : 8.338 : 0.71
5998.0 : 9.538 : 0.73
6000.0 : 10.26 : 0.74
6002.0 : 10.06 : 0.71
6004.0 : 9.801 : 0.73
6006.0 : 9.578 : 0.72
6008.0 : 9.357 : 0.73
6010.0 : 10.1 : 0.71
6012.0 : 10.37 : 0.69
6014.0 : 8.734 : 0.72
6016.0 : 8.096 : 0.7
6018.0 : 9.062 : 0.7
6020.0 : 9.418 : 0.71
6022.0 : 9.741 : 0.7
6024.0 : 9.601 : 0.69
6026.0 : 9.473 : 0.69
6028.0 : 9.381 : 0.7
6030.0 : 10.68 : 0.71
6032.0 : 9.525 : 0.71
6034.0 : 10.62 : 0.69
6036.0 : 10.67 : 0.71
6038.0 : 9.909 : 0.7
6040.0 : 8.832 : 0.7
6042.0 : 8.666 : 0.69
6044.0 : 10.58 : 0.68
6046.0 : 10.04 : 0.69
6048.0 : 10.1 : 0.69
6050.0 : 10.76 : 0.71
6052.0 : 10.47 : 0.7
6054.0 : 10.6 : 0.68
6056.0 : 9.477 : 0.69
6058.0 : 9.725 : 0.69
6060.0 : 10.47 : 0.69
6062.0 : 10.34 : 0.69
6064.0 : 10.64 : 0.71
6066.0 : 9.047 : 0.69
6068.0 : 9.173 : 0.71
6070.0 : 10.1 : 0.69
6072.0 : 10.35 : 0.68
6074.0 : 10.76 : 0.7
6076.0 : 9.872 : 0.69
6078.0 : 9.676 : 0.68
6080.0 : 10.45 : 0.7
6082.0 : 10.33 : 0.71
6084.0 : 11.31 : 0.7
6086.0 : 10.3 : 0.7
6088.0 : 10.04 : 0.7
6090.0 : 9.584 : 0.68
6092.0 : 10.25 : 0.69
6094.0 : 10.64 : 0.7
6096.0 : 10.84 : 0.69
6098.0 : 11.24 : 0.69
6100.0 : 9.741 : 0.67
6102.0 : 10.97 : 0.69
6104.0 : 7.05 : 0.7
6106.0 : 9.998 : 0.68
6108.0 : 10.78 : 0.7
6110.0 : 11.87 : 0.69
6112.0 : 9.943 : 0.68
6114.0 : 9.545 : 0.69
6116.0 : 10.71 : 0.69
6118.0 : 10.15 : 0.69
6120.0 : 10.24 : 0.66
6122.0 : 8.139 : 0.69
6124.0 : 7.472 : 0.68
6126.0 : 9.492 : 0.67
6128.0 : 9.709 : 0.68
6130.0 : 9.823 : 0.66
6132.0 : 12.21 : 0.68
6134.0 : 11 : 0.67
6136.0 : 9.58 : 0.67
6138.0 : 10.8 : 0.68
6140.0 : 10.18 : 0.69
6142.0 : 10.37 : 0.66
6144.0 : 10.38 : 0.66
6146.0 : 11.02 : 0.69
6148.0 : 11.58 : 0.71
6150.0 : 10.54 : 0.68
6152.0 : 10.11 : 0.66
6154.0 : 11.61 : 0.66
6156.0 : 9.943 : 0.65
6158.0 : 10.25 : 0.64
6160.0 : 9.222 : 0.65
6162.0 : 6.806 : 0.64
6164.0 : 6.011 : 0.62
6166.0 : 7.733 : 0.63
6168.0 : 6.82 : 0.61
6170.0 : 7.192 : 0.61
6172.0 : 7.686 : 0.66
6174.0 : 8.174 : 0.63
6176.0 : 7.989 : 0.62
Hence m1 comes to 1.15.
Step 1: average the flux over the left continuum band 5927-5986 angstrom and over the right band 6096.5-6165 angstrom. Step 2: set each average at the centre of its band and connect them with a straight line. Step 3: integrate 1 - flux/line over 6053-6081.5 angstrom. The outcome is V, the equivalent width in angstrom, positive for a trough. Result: -1.9 angstrom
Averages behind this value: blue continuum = 8.47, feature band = 10.1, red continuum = 9.96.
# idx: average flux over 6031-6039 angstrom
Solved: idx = 10.2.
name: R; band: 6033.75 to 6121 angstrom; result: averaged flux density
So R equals 10.2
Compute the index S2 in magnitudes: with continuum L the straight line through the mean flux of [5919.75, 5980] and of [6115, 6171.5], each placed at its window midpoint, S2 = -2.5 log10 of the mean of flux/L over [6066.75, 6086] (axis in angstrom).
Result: -0.12 mag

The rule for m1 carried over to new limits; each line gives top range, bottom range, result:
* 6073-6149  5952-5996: 1.26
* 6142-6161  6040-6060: 1.09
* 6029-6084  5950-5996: 1.22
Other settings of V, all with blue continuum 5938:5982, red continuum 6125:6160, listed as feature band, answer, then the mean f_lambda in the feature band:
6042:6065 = -1.93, 10.2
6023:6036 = -1.12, 9.94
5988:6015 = -1.92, 9.45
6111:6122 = 0.25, 9.94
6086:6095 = -0.26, 10.1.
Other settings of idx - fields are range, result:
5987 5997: 8.77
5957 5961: 8.24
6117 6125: 9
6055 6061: 9.89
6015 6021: 8.86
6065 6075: 9.89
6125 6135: 10.4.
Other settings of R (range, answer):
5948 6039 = 9.06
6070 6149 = 10.2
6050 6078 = 10.1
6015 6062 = 9.83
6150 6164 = 9.46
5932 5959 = 8.68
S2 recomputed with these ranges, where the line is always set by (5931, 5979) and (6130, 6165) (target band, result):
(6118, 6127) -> 0.10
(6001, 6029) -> -0.06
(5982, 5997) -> -0.02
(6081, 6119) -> -0.07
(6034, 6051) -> -0.09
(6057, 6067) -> -0.08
